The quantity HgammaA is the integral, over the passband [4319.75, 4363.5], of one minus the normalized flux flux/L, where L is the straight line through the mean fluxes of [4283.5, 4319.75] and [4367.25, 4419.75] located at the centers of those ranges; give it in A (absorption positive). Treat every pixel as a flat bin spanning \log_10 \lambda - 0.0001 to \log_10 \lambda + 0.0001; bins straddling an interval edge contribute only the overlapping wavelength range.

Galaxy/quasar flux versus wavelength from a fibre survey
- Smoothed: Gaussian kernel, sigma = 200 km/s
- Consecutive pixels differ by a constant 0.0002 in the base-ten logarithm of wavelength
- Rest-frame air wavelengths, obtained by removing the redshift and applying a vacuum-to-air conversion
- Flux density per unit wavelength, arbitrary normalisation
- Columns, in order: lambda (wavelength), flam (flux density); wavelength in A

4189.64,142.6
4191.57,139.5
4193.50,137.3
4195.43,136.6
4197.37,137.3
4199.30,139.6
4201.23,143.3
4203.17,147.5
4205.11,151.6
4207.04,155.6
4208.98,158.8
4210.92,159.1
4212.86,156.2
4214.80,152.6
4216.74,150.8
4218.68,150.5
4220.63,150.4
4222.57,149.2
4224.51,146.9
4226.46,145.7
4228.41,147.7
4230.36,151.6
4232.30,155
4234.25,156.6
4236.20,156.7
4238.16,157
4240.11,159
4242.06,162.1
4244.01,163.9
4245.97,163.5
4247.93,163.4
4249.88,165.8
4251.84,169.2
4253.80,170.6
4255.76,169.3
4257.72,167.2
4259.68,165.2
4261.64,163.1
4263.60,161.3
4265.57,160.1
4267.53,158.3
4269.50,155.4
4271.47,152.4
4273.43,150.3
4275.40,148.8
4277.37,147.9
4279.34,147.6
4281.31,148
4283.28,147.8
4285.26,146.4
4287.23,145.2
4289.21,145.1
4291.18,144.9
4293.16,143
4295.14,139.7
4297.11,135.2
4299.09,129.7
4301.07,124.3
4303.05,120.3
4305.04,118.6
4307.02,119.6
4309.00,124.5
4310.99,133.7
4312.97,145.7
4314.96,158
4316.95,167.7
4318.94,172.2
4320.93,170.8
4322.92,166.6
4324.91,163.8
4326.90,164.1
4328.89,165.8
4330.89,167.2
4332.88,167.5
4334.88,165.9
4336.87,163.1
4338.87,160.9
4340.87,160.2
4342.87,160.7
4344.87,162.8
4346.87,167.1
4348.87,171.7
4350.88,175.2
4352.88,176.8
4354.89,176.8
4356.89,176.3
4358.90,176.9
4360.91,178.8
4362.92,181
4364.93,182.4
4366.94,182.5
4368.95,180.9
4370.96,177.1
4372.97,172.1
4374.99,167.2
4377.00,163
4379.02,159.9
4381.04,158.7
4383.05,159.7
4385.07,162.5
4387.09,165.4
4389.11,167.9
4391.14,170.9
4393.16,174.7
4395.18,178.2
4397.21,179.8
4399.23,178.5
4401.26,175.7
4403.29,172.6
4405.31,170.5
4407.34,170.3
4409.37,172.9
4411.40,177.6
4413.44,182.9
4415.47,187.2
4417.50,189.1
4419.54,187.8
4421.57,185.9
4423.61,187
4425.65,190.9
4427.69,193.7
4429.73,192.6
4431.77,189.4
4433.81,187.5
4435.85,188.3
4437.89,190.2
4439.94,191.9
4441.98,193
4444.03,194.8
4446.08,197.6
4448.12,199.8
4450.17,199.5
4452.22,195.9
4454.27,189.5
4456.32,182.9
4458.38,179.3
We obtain -4.2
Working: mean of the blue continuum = 140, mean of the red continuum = 173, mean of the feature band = 169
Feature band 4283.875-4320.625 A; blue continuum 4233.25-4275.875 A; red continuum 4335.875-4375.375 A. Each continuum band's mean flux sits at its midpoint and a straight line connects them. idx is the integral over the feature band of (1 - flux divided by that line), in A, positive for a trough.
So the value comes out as 5.77 A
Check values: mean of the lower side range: 161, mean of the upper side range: 173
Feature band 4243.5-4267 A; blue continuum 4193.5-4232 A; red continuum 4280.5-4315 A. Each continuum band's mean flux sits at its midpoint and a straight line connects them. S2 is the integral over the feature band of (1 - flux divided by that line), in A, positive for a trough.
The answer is -3.7 A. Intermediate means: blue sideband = 149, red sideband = 137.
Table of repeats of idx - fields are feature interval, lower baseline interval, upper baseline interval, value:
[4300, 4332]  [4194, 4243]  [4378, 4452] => 3.3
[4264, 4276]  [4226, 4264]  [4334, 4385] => 0.6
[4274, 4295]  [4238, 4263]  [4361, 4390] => 2.5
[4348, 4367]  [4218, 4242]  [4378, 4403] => -1.3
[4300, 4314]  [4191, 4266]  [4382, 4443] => 3.3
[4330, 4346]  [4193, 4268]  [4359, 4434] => 0.6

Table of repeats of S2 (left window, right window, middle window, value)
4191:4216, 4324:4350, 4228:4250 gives -0.9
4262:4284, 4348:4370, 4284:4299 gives 1.5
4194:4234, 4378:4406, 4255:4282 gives -0.2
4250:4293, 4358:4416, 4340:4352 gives 0.0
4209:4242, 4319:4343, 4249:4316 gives 5.0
